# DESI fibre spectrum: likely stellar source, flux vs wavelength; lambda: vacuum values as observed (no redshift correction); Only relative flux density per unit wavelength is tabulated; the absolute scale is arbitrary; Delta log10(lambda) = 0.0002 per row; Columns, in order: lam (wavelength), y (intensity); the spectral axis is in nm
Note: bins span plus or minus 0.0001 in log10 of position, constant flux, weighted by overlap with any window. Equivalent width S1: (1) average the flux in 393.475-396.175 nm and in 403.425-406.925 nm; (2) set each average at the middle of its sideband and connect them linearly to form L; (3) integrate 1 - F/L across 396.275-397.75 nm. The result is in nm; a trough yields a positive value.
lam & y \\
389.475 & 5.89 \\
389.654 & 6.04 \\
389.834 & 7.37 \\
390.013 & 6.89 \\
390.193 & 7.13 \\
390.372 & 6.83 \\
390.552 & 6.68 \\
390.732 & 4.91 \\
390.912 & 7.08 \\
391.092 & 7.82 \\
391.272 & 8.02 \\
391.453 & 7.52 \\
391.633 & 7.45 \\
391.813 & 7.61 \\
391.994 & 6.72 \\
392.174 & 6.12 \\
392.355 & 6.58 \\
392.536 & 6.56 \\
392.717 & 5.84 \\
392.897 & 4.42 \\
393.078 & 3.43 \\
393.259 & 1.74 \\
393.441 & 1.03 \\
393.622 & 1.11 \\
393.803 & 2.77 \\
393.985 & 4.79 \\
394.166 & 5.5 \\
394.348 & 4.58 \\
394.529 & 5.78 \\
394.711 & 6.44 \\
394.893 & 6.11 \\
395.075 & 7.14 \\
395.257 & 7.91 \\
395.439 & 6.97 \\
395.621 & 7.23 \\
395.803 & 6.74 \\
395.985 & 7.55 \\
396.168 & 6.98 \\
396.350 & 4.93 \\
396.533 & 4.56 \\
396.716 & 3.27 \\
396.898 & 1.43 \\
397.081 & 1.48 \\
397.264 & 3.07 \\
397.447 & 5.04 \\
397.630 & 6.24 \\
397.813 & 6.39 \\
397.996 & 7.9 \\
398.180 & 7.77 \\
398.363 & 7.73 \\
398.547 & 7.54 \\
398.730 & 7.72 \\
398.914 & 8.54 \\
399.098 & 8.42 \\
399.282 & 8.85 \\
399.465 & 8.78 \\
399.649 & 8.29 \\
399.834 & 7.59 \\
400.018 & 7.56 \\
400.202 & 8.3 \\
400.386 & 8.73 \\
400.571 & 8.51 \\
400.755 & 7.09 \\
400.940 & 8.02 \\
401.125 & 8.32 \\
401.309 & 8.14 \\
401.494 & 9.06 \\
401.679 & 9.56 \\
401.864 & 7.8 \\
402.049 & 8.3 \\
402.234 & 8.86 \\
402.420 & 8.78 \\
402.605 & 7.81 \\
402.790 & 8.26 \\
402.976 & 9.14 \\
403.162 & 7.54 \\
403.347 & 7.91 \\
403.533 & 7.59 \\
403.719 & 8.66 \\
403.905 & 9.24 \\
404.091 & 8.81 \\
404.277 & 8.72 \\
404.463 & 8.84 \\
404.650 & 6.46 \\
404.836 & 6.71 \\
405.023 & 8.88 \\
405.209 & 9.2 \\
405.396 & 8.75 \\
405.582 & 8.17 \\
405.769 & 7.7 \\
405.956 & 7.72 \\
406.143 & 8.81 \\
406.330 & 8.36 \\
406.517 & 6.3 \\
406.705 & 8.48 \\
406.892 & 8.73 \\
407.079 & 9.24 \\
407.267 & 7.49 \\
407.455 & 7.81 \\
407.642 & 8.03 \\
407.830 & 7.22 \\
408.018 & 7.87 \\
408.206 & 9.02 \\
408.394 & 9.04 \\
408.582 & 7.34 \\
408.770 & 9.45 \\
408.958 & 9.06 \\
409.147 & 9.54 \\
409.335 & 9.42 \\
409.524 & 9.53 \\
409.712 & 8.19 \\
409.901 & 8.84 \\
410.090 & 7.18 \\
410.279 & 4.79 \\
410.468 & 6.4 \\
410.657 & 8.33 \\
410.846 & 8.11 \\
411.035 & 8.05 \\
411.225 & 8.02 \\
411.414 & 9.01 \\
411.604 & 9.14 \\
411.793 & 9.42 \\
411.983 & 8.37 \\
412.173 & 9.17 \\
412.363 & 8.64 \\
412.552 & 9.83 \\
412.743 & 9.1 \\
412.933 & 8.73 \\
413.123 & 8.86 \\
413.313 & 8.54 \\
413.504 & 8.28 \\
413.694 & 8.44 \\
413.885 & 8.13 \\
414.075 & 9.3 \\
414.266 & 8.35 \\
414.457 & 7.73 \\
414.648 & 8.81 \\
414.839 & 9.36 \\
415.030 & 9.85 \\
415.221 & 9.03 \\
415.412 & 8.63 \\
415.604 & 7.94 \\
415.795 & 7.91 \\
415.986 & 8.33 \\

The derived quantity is 0.58 nm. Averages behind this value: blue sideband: 5.71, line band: 3.79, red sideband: 8.21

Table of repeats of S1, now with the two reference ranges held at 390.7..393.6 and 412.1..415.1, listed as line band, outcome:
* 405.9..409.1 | -0.13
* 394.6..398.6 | 0.27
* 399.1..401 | -0.37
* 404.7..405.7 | -0.09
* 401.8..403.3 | -0.23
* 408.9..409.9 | -0.11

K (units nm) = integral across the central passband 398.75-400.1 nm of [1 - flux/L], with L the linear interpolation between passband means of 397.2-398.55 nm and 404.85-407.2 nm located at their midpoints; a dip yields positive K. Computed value -0.29 nm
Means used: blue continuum 6.46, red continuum 8.3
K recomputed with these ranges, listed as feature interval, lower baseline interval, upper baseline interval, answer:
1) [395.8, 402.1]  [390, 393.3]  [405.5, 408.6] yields 0.15 nm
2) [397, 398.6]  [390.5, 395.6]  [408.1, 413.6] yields 0.14 nm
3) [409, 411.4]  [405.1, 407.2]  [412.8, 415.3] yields 0.12 nm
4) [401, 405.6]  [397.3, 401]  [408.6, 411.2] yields -0.30 nm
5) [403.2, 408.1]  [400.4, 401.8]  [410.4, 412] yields 0.14 nm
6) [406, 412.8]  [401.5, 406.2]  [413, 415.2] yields 0.14 nm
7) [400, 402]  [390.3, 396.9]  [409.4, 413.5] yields -0.44 nm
